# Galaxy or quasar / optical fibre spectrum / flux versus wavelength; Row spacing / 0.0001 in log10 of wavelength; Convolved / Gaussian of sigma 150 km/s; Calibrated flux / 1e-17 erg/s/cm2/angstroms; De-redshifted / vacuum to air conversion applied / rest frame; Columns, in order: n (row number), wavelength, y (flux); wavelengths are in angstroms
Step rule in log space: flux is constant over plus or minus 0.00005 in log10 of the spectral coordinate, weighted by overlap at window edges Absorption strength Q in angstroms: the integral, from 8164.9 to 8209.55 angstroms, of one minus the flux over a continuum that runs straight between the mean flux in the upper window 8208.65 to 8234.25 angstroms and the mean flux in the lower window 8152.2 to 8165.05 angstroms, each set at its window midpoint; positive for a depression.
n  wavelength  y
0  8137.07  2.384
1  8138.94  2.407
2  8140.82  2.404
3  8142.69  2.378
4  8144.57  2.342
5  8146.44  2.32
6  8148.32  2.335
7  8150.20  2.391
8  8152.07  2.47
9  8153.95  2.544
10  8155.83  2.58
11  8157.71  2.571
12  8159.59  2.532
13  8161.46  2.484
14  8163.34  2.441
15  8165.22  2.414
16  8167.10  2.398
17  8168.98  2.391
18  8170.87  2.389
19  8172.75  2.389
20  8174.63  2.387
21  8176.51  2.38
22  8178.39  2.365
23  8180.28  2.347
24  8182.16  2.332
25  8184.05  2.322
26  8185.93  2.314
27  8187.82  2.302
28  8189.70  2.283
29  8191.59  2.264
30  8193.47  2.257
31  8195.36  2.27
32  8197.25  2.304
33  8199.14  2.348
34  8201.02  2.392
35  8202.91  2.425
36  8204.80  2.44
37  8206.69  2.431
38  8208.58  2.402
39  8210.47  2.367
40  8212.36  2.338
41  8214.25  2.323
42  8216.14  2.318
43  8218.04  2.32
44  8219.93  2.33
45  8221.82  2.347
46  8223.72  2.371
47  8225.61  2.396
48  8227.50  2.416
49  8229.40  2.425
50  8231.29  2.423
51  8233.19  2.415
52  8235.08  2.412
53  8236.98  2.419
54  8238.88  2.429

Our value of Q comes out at 1.7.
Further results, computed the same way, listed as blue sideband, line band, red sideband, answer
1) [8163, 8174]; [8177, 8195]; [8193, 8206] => 0.48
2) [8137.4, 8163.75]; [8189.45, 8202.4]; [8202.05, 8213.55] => 0.54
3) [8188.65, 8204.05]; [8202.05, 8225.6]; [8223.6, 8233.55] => 0.01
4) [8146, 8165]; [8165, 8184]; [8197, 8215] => 0.47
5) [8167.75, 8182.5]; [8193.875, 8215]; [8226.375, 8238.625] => 0.28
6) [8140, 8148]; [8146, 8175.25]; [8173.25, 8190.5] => -1.15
